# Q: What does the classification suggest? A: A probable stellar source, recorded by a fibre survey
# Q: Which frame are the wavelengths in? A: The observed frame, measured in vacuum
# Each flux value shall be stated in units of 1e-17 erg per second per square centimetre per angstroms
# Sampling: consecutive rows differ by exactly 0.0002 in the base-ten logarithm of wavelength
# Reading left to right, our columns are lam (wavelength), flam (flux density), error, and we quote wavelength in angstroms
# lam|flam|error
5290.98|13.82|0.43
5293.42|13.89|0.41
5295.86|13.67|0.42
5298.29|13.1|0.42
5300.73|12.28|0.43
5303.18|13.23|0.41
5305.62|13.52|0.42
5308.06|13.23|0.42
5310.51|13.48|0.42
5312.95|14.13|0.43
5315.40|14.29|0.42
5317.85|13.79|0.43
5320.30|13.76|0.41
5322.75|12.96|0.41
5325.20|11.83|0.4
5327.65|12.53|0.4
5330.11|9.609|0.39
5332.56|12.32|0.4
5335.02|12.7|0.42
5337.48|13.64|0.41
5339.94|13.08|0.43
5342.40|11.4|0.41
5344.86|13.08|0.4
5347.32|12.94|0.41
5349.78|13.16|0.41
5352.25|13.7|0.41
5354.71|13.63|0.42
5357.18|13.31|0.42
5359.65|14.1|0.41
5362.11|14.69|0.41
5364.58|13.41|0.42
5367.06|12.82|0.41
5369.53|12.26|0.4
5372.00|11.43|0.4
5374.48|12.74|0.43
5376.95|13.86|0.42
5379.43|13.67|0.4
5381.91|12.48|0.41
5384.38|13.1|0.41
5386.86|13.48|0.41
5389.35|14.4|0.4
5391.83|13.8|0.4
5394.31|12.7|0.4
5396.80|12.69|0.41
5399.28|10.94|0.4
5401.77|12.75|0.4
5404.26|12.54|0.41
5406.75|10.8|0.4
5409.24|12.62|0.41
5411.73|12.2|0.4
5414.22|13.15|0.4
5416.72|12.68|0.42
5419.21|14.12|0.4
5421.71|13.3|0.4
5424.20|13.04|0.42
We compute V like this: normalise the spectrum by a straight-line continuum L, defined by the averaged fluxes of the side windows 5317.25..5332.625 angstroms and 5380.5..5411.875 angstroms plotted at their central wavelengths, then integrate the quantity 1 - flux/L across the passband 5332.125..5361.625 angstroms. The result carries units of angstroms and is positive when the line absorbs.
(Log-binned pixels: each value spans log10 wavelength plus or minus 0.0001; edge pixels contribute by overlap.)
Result -1.7 angstroms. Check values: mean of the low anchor 12.4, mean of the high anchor 12.7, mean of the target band 13.2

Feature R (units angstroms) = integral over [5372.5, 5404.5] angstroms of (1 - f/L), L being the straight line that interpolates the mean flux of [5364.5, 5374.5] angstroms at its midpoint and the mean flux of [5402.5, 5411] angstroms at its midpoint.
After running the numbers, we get -2.0 angstroms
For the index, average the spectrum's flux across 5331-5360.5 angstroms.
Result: 13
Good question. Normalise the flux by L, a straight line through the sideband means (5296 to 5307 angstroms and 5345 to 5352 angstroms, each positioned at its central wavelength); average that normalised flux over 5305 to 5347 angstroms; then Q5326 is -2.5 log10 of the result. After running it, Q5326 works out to 0.02 mag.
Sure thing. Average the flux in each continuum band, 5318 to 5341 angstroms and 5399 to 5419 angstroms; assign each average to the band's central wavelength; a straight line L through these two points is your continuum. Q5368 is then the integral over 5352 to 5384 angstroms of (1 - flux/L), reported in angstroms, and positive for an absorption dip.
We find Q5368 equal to -1.9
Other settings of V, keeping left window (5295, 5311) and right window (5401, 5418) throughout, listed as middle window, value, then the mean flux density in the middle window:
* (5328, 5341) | 0.68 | 12.3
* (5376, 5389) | -0.81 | 13.4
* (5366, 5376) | 0.26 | 12.4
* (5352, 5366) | -1.13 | 13.8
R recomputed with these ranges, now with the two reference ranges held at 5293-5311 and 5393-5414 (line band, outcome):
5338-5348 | 0.13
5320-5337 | 1.01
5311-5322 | -0.67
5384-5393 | -1.01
